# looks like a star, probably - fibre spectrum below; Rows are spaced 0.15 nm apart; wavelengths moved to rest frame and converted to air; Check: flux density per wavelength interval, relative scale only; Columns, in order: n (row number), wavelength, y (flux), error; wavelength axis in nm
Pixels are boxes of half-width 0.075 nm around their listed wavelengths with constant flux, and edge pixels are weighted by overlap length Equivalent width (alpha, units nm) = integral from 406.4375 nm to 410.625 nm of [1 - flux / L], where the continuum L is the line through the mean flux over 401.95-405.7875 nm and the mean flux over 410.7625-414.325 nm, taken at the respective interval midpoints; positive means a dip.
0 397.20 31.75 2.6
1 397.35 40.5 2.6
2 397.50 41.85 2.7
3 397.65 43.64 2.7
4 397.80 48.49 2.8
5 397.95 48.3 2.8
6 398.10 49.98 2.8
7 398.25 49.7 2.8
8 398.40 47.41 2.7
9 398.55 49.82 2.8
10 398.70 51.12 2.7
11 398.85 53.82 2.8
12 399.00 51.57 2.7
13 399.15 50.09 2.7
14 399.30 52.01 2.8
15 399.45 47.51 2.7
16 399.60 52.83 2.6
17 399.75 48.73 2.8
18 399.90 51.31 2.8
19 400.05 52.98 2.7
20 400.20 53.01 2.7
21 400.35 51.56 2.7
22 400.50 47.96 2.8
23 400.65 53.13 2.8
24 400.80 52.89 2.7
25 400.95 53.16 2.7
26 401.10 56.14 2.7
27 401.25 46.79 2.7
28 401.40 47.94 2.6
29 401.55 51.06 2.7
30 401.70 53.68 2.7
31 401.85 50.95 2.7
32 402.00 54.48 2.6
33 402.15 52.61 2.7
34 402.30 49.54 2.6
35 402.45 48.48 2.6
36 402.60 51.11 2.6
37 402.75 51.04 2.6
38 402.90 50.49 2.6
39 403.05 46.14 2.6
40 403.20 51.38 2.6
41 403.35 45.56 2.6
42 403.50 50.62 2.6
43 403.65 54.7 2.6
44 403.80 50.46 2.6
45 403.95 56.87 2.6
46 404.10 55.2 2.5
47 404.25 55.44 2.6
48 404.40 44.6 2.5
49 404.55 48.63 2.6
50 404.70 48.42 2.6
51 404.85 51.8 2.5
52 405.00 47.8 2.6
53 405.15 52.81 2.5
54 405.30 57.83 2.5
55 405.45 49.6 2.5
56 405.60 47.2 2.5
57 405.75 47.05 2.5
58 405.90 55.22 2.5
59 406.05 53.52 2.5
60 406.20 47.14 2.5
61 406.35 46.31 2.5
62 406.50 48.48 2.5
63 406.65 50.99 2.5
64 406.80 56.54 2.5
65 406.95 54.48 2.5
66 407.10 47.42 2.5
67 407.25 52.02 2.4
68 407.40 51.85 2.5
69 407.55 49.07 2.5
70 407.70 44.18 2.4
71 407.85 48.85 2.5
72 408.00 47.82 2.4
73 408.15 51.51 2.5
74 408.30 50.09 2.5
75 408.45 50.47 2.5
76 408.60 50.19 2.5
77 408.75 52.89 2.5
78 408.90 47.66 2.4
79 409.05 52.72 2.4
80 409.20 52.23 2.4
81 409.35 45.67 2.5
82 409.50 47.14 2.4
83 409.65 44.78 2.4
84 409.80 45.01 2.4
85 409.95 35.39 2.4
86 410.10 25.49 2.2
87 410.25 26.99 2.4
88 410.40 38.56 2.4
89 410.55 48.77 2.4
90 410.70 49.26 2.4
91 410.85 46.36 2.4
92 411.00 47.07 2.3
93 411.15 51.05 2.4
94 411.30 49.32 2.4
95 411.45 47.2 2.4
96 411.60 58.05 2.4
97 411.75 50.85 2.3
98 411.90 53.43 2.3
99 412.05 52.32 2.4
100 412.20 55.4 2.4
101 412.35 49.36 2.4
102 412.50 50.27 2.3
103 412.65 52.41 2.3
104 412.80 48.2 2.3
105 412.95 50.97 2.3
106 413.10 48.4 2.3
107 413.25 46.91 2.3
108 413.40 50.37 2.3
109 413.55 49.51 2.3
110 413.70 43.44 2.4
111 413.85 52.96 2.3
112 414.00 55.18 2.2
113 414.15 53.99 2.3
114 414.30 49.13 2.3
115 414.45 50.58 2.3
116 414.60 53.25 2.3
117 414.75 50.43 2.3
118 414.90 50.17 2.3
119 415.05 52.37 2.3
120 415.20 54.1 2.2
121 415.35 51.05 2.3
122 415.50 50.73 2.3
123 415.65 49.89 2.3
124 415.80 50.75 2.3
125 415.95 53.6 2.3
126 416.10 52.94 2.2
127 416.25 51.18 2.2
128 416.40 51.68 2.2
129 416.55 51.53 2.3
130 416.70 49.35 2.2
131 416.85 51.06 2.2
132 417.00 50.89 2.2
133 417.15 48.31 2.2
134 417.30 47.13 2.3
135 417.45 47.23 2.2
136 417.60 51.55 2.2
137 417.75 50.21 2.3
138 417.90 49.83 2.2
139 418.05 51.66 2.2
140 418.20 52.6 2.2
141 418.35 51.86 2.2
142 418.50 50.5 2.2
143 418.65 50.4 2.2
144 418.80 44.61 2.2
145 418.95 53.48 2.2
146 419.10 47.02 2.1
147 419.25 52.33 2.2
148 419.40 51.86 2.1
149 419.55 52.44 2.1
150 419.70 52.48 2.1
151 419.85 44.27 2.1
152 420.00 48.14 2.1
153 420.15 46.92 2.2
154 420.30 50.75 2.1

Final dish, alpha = 0.30 nm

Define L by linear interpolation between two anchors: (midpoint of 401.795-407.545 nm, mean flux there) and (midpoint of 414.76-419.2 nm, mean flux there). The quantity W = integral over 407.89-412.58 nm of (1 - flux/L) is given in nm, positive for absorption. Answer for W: 0.30 nm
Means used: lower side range 50.9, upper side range 50.6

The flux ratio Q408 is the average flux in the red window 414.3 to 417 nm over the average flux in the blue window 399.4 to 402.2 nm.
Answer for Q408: 1.00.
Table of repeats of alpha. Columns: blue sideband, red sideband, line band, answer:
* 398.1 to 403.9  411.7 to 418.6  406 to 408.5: 0.04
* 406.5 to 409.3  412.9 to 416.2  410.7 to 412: 0.01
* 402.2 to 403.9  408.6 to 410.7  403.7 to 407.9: -0.29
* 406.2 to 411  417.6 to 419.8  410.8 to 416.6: -0.24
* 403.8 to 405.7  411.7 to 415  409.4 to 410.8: 0.29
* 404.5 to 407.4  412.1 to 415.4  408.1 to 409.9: 0.06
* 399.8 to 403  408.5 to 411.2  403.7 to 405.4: -0.10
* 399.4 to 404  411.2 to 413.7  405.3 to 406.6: 0.03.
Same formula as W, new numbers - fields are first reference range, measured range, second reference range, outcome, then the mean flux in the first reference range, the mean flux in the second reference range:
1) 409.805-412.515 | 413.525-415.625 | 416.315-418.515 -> -0.117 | 46.3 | 50.4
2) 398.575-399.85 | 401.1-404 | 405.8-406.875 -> 0.010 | 50.9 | 51.1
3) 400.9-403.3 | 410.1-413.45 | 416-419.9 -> 0.159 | 50.9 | 50.4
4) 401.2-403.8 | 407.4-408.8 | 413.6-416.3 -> 0.037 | 50.4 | 51.4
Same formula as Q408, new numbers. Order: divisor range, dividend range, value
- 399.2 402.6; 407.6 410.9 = 0.89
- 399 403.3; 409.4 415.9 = 0.95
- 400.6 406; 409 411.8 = 0.88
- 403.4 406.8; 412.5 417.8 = 0.99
